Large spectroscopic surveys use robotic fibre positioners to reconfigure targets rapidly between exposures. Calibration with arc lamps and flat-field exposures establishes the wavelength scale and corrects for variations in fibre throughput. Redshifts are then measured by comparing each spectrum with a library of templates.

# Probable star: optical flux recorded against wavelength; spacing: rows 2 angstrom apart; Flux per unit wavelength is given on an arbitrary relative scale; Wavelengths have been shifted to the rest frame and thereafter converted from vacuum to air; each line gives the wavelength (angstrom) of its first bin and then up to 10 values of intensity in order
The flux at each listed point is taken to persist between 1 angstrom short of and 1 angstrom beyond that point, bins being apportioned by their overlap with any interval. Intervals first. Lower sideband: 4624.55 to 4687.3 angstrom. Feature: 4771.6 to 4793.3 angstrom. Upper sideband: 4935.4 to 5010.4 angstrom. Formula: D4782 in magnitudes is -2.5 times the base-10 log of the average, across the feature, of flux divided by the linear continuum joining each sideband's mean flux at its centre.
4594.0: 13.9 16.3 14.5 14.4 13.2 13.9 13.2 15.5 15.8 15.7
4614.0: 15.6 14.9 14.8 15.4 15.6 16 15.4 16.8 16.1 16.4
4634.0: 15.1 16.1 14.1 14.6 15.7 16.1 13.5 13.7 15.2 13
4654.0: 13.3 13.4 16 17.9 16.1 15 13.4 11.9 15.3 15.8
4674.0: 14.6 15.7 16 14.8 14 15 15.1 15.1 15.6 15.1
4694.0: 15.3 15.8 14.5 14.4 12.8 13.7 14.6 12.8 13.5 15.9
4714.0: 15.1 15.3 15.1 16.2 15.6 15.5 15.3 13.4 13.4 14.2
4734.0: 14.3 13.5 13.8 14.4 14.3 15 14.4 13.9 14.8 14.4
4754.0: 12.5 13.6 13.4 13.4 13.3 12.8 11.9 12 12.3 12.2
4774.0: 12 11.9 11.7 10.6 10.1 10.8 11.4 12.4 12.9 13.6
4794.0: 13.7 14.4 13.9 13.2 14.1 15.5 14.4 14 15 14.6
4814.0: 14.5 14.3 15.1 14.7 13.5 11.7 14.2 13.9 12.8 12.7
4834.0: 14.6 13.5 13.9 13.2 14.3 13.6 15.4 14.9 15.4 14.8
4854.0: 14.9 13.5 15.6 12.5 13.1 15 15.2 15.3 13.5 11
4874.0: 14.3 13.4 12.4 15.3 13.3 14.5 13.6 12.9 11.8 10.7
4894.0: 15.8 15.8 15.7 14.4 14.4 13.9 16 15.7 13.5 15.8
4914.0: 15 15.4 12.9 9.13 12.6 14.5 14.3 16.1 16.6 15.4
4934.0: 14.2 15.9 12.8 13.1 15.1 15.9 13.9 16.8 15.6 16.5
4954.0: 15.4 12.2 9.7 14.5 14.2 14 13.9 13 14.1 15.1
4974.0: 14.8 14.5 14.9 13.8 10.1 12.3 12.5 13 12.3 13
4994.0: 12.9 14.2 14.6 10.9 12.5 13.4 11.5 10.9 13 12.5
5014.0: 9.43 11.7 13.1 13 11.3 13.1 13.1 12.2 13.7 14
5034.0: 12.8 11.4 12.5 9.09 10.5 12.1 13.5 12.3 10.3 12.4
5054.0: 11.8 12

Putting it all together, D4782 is 0.22 mag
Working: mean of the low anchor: 15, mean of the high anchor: 13.6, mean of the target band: 11.8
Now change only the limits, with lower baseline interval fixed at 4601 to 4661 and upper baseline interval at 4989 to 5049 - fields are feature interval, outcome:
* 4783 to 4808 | 0.04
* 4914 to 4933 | -0.09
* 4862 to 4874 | -0.04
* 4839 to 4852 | -0.07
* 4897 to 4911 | -0.13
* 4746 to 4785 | 0.13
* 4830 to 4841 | 0.01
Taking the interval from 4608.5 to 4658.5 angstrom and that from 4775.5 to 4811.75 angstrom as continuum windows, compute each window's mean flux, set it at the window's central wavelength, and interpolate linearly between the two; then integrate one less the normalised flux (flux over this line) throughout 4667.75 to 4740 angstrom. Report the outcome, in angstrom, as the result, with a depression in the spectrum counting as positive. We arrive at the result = -2.5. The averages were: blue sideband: 15.1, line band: 14.7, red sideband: 13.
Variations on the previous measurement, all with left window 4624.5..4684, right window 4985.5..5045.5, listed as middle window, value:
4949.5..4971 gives -1.9 angstrom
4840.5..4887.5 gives -2.2 angstrom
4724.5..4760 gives 0.8 angstrom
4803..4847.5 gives -1.0 angstrom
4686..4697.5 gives -0.5 angstrom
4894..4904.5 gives -1.4 angstrom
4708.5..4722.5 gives -0.6 angstrom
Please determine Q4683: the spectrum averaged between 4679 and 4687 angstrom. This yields 14.7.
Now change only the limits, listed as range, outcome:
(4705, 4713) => 14.2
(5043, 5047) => 12.8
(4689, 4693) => 15.3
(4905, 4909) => 15.8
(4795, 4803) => 13.9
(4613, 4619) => 15.1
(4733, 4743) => 14.1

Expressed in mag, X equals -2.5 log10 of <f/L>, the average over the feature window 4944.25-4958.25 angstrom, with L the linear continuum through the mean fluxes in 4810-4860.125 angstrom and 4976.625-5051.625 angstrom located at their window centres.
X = -0.13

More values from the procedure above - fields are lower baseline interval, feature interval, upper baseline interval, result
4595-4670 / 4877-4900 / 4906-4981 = 0.050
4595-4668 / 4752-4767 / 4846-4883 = 0.113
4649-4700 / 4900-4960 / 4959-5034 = -0.081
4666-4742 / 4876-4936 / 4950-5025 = -0.055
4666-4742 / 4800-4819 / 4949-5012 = -0.030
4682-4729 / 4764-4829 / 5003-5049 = 0.072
